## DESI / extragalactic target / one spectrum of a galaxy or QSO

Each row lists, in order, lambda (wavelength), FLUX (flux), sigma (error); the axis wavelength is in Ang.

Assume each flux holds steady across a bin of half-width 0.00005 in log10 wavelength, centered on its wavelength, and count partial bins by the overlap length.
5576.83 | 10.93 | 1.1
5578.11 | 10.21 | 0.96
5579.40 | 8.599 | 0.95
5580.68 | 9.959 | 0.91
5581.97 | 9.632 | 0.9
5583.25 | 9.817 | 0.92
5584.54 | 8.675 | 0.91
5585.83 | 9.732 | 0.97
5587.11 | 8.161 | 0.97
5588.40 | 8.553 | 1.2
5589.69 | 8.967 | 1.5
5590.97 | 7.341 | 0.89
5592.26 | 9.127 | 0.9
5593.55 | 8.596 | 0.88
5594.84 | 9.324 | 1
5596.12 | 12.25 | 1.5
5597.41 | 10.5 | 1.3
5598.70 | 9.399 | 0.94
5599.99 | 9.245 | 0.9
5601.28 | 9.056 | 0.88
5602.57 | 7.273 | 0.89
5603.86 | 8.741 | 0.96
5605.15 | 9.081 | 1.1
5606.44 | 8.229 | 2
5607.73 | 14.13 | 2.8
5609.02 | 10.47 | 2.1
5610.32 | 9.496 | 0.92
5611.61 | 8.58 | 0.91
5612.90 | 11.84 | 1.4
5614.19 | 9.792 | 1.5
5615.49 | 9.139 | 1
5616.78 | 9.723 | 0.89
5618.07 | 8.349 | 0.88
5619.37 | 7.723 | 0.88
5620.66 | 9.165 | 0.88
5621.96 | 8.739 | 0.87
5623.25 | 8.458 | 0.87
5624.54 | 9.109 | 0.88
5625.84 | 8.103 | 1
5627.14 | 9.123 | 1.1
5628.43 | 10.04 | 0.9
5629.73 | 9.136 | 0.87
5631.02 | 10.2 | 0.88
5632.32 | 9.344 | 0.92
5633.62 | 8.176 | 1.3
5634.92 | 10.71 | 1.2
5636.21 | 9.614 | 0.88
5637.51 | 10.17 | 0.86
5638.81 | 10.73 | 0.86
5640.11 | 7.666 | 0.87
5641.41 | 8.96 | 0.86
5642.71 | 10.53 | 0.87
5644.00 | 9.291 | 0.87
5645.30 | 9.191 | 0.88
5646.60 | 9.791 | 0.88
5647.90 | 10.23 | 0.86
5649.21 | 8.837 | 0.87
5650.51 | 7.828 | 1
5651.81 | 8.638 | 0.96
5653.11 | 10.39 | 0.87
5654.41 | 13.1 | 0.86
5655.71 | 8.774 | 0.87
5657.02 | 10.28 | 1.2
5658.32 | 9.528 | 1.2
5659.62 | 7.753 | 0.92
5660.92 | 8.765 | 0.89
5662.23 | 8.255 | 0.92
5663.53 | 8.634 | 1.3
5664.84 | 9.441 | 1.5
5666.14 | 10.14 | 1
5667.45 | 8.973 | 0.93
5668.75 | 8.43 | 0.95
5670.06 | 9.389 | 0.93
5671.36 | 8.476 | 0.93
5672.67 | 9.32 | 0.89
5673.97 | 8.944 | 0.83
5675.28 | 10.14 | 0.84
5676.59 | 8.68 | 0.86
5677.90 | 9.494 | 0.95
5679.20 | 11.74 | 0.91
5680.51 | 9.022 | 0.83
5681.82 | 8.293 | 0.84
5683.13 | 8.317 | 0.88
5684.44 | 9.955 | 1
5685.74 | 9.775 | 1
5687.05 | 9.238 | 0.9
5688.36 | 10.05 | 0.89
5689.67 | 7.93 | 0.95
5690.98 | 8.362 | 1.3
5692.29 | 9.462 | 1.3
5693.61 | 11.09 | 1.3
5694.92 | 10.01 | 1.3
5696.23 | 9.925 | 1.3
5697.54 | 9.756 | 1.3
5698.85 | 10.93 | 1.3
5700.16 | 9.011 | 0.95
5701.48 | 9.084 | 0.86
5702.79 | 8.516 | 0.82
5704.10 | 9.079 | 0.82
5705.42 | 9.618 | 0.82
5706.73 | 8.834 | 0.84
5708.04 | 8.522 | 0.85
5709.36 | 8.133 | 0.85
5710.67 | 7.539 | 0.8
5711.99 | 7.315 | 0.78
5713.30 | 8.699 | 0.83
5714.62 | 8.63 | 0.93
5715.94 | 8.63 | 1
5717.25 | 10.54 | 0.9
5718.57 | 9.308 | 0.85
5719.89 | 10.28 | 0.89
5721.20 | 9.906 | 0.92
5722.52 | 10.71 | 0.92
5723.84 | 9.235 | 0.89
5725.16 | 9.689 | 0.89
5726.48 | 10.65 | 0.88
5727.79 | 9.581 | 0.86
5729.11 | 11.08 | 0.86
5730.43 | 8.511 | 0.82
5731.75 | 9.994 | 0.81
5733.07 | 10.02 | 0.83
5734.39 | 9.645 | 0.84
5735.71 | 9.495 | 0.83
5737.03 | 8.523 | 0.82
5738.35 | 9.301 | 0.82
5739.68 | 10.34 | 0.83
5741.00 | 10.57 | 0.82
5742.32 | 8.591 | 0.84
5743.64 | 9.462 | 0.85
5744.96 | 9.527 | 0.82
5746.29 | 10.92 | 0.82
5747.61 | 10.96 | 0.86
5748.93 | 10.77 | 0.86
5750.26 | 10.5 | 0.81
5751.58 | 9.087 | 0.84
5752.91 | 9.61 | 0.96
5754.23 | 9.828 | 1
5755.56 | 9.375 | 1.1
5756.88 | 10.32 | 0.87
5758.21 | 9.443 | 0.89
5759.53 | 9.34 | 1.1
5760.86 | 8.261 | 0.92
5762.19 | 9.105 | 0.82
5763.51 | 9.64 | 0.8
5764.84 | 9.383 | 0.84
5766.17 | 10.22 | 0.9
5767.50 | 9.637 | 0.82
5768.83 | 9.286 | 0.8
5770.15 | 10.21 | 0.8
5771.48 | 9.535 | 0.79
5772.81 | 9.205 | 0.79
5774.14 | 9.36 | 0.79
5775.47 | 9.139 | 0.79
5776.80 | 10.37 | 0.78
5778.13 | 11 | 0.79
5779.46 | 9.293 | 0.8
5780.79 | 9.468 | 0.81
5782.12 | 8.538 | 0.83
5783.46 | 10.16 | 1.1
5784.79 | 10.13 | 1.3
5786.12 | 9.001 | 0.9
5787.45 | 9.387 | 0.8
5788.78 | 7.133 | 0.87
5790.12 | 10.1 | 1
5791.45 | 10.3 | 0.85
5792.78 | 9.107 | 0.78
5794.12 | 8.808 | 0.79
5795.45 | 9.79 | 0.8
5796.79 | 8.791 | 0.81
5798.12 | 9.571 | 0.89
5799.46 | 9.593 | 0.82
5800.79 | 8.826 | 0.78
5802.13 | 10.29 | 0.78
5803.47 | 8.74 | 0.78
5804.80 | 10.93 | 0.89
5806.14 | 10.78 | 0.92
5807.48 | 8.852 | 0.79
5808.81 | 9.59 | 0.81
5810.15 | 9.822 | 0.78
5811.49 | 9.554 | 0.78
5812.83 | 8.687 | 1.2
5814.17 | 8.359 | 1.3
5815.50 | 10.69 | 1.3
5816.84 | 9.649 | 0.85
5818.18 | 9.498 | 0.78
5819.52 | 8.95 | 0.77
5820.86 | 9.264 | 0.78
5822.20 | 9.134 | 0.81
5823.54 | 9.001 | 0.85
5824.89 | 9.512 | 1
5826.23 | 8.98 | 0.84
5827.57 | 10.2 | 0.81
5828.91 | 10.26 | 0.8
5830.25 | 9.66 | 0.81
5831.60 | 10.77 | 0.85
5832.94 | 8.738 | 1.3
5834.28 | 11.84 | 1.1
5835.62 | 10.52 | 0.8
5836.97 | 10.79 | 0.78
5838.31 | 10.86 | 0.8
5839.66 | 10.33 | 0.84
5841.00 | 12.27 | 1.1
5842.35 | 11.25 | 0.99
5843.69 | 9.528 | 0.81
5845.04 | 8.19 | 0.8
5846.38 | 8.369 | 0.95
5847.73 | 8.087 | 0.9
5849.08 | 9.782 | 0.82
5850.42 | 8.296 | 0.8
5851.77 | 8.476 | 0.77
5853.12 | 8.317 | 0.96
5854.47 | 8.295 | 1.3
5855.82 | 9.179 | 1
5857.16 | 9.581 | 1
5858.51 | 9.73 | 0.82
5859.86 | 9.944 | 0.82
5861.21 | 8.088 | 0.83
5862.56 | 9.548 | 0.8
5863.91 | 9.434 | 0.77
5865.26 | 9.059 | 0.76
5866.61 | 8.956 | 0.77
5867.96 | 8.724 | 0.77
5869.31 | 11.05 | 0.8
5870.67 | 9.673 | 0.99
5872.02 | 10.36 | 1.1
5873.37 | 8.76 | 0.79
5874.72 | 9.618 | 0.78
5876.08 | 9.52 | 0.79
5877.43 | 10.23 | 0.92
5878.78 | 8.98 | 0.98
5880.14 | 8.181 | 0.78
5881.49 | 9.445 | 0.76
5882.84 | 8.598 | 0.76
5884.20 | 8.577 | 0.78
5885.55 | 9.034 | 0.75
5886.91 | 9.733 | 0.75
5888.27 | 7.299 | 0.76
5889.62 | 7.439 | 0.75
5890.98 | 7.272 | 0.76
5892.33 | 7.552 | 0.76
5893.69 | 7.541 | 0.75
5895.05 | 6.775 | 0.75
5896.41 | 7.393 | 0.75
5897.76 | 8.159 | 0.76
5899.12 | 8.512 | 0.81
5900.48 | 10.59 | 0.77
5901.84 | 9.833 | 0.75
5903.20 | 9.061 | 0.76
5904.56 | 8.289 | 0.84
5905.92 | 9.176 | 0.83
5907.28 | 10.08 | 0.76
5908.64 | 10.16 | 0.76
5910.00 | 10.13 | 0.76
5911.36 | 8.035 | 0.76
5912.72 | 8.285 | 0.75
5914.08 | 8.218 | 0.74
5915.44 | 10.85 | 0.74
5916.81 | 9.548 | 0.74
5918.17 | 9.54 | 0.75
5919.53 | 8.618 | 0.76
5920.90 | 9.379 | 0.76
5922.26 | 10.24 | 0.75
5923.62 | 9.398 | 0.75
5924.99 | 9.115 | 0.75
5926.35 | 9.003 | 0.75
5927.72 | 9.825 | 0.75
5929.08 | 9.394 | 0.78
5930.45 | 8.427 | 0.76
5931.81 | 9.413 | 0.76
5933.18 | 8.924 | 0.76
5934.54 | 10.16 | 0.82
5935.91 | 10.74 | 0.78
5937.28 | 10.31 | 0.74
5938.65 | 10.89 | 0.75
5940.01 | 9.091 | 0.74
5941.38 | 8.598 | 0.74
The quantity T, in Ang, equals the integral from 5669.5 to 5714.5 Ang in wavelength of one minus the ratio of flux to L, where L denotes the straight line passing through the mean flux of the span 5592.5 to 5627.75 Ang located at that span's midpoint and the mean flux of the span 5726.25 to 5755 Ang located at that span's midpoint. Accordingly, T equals 2.3 Ang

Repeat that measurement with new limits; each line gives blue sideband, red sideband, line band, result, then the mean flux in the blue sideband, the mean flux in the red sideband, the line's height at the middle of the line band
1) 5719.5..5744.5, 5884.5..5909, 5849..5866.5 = -0.4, 9.76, 8.53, 8.82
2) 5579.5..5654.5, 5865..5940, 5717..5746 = -1.5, 9.38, 9.13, 9.28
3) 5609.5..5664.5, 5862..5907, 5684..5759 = -3.0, 9.33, 8.87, 9.17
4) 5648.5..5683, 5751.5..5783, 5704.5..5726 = 0.7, 9.26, 9.54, 9.4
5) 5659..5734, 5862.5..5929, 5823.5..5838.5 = -1.6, 9.3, 9.04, 9.12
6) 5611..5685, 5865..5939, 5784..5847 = -3.3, 9.32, 9.12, 9.19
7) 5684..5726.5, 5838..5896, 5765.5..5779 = -0.9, 9.32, 9.05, 9.21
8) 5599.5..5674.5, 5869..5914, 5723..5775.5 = -3.3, 9.33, 8.86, 9.12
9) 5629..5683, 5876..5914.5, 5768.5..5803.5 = -1.8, 9.38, 8.69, 9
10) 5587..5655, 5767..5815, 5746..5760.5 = -0.7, 9.41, 9.49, 9.47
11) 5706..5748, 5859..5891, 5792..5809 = -0.4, 9.47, 9.1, 9.29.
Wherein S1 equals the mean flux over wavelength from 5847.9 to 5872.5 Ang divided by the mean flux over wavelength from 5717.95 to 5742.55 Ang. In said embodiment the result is 0.94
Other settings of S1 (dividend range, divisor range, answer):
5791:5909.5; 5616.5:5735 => 1.00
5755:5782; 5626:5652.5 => 1.02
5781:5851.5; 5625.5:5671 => 1.02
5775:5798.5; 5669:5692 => 1.02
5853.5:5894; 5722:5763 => 0.92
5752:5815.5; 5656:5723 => 1.03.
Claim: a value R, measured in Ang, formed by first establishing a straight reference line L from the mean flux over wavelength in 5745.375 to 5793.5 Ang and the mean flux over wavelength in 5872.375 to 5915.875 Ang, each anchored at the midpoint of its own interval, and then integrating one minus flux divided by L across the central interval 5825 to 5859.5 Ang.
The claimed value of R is -2.0 Ang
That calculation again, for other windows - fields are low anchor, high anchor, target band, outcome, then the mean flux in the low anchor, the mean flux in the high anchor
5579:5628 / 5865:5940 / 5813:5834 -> -0.8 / 9.28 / 9.13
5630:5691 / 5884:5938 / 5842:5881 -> -0.5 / 9.36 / 9.01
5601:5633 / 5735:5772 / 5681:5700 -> 0.1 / 9.32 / 9.69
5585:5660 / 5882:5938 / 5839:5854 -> -0.4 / 9.39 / 8.99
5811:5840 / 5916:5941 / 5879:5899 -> 3.2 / 9.78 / 9.55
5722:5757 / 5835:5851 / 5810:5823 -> 0.7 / 9.85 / 9.86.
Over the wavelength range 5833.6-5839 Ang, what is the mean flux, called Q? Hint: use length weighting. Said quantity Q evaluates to 11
